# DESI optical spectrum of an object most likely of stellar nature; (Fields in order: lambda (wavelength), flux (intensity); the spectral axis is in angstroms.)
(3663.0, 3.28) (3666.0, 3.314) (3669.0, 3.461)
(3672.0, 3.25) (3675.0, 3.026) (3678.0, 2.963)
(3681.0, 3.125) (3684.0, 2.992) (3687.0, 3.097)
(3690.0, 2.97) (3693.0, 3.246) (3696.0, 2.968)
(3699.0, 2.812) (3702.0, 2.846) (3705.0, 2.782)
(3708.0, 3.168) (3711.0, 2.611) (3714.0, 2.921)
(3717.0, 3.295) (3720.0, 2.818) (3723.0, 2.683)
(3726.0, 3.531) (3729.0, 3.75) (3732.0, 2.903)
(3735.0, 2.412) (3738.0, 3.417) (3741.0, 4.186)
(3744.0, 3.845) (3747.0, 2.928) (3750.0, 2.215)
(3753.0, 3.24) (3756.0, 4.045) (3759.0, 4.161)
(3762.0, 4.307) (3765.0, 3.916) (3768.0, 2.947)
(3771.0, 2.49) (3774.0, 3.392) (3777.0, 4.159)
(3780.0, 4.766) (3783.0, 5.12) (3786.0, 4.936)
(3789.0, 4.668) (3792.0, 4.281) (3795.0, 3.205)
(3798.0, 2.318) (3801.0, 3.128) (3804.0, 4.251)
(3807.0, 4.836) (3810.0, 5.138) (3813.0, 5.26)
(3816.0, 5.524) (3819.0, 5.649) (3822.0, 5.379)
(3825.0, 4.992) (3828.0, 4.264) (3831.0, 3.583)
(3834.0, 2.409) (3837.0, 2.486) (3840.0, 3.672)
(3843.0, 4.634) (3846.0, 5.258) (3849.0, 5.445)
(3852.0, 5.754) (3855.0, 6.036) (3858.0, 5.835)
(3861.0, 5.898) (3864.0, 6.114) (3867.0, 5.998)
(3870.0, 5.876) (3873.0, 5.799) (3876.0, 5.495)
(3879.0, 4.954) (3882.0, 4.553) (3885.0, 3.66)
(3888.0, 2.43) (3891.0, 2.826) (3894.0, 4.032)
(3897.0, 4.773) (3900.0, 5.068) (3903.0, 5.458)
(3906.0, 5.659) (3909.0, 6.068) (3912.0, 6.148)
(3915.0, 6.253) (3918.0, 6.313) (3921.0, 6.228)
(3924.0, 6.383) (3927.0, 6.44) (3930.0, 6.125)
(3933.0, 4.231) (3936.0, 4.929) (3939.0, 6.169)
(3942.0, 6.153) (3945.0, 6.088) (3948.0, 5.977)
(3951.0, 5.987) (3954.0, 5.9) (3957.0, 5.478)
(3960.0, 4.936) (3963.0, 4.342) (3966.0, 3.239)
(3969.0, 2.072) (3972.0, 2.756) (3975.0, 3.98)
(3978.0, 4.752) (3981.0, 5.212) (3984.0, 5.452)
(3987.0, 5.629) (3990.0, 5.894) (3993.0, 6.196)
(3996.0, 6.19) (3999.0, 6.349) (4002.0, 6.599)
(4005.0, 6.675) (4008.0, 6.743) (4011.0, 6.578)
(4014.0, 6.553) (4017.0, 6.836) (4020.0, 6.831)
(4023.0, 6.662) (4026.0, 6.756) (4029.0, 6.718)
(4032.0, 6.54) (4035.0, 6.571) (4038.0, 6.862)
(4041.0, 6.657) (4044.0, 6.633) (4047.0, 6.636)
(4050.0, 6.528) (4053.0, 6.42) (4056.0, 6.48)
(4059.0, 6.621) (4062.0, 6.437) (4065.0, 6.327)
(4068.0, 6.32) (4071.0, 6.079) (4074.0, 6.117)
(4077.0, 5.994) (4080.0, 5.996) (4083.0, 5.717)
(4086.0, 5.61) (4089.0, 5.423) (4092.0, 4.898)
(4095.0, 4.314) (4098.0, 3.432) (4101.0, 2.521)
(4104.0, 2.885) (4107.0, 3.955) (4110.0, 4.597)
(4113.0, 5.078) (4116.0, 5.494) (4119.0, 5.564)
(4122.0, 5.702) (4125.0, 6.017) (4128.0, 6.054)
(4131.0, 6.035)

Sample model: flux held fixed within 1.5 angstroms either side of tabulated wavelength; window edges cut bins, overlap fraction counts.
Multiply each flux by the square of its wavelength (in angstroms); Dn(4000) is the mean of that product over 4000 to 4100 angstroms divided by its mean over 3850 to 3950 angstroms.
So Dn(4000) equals 1.23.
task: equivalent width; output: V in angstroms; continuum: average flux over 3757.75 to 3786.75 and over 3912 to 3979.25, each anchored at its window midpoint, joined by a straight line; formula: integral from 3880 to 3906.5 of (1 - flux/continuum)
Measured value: 3.46 angstroms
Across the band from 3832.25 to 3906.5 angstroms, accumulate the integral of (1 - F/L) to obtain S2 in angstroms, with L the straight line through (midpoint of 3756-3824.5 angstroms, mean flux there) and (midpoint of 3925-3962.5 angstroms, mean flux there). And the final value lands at 3.0 angstroms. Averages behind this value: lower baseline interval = 4.27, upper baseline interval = 5.67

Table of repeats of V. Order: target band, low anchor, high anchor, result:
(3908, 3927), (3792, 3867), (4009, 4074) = -2.82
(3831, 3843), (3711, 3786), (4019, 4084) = 3.28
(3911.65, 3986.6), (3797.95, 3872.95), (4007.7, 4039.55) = 8.55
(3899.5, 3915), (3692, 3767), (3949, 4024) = -3.11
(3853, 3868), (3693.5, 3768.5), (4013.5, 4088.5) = -4.79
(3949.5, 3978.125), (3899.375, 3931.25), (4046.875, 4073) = 8.52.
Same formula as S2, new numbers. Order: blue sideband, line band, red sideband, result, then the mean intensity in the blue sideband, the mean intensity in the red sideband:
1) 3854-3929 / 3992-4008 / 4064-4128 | -3.60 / 5.37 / 5.16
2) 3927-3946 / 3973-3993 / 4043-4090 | 2.37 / 5.67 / 6.21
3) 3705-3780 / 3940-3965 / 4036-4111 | -4.28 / 3.32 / 5.59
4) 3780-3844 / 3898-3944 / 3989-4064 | -3.34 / 4.28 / 6.56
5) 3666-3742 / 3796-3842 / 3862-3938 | 1.89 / 3.09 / 5.28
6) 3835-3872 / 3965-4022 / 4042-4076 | 4.92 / 5.22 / 6.42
